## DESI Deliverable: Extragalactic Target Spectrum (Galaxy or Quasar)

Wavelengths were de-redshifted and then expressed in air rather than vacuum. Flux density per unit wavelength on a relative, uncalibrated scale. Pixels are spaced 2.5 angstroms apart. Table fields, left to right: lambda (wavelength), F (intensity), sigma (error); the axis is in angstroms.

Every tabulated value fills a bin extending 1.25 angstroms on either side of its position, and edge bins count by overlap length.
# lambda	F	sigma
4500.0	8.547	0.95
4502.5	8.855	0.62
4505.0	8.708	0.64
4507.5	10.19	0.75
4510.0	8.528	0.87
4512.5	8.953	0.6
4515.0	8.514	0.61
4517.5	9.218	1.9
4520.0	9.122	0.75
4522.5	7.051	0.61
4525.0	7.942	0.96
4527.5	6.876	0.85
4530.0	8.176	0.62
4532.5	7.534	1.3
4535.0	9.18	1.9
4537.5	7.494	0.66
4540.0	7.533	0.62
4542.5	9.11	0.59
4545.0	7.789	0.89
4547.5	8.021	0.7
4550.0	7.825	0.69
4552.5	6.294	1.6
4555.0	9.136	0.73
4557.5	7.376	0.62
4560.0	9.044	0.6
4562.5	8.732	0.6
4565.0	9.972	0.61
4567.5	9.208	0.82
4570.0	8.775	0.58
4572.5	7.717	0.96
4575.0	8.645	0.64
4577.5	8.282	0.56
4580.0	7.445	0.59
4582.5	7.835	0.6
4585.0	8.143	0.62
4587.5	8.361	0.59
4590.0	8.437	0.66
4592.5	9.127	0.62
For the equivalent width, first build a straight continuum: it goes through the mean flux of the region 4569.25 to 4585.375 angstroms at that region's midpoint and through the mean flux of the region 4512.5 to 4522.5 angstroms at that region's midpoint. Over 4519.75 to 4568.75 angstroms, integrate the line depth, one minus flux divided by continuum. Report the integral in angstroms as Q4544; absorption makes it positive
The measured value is 1.6 angstroms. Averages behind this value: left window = 8.71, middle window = 8.15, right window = 8.1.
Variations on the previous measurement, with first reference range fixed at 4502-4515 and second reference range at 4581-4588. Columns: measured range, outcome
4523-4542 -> 1.9 angstroms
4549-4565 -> 0.3 angstroms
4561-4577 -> -1.1 angstroms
